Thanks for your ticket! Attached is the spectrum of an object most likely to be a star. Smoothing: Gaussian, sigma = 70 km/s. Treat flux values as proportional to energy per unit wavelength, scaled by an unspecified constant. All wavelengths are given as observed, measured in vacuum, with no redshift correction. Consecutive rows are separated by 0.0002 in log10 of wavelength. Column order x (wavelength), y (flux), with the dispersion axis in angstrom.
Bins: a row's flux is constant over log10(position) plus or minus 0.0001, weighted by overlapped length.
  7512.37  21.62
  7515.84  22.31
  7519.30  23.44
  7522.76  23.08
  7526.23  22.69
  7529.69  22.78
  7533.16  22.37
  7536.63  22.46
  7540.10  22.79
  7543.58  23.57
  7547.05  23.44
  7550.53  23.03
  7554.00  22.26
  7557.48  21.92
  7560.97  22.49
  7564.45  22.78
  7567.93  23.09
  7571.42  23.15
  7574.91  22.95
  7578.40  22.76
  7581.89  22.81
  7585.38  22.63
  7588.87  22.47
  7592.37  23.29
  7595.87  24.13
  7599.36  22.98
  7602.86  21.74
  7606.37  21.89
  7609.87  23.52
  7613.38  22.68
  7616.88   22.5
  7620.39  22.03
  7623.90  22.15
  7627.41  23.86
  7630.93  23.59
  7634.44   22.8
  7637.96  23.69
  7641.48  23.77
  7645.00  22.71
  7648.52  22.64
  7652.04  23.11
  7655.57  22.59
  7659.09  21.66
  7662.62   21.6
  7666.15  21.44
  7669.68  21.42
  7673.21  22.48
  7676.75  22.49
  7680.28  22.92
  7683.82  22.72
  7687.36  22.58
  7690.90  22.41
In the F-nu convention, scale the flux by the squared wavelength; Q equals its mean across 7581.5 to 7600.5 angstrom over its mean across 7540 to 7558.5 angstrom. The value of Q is 1.02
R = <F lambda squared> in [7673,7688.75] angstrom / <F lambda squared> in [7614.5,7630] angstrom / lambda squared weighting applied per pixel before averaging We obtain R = 1.0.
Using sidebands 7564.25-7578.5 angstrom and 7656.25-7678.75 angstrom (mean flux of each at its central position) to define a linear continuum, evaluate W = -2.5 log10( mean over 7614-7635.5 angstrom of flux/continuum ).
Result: -0.02 mag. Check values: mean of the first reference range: 23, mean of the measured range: 22.8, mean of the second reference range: 21.9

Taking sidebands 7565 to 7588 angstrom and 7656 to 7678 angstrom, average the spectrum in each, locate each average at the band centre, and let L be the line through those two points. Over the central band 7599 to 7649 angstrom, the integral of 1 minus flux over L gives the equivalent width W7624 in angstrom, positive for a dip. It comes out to -1.1 angstrom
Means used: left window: 22.9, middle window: 22.8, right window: 21.9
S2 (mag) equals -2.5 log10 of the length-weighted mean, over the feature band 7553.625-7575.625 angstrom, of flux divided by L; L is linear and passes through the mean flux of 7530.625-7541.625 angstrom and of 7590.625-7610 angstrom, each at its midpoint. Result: 0.00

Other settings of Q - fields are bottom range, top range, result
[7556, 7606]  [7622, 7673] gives 1.01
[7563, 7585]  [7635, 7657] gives 1.03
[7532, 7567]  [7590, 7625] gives 1.01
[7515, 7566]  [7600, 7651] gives 1.03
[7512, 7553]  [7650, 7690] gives 1.01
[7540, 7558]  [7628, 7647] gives 1.04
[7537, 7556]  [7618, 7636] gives 1.02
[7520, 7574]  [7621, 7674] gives 1.02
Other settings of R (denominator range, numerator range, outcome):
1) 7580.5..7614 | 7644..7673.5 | 0.99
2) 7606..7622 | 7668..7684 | 1.01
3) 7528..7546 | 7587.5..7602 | 1.03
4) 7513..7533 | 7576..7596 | 1.02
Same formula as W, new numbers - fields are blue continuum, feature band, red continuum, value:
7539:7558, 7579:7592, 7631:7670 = 0.003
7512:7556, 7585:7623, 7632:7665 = 0.002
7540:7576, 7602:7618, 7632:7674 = 0.008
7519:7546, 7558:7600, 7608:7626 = -0.010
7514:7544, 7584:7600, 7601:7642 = -0.015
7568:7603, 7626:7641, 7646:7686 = -0.044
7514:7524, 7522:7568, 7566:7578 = 0.010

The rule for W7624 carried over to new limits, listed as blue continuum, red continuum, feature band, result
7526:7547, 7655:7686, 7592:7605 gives -0.3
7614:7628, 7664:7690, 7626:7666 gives -0.7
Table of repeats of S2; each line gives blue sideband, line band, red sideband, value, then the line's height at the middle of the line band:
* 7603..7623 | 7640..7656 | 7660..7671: -0.057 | 21.8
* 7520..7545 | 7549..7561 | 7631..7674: 0.018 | 22.8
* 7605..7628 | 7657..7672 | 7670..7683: 0.046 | 22.5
